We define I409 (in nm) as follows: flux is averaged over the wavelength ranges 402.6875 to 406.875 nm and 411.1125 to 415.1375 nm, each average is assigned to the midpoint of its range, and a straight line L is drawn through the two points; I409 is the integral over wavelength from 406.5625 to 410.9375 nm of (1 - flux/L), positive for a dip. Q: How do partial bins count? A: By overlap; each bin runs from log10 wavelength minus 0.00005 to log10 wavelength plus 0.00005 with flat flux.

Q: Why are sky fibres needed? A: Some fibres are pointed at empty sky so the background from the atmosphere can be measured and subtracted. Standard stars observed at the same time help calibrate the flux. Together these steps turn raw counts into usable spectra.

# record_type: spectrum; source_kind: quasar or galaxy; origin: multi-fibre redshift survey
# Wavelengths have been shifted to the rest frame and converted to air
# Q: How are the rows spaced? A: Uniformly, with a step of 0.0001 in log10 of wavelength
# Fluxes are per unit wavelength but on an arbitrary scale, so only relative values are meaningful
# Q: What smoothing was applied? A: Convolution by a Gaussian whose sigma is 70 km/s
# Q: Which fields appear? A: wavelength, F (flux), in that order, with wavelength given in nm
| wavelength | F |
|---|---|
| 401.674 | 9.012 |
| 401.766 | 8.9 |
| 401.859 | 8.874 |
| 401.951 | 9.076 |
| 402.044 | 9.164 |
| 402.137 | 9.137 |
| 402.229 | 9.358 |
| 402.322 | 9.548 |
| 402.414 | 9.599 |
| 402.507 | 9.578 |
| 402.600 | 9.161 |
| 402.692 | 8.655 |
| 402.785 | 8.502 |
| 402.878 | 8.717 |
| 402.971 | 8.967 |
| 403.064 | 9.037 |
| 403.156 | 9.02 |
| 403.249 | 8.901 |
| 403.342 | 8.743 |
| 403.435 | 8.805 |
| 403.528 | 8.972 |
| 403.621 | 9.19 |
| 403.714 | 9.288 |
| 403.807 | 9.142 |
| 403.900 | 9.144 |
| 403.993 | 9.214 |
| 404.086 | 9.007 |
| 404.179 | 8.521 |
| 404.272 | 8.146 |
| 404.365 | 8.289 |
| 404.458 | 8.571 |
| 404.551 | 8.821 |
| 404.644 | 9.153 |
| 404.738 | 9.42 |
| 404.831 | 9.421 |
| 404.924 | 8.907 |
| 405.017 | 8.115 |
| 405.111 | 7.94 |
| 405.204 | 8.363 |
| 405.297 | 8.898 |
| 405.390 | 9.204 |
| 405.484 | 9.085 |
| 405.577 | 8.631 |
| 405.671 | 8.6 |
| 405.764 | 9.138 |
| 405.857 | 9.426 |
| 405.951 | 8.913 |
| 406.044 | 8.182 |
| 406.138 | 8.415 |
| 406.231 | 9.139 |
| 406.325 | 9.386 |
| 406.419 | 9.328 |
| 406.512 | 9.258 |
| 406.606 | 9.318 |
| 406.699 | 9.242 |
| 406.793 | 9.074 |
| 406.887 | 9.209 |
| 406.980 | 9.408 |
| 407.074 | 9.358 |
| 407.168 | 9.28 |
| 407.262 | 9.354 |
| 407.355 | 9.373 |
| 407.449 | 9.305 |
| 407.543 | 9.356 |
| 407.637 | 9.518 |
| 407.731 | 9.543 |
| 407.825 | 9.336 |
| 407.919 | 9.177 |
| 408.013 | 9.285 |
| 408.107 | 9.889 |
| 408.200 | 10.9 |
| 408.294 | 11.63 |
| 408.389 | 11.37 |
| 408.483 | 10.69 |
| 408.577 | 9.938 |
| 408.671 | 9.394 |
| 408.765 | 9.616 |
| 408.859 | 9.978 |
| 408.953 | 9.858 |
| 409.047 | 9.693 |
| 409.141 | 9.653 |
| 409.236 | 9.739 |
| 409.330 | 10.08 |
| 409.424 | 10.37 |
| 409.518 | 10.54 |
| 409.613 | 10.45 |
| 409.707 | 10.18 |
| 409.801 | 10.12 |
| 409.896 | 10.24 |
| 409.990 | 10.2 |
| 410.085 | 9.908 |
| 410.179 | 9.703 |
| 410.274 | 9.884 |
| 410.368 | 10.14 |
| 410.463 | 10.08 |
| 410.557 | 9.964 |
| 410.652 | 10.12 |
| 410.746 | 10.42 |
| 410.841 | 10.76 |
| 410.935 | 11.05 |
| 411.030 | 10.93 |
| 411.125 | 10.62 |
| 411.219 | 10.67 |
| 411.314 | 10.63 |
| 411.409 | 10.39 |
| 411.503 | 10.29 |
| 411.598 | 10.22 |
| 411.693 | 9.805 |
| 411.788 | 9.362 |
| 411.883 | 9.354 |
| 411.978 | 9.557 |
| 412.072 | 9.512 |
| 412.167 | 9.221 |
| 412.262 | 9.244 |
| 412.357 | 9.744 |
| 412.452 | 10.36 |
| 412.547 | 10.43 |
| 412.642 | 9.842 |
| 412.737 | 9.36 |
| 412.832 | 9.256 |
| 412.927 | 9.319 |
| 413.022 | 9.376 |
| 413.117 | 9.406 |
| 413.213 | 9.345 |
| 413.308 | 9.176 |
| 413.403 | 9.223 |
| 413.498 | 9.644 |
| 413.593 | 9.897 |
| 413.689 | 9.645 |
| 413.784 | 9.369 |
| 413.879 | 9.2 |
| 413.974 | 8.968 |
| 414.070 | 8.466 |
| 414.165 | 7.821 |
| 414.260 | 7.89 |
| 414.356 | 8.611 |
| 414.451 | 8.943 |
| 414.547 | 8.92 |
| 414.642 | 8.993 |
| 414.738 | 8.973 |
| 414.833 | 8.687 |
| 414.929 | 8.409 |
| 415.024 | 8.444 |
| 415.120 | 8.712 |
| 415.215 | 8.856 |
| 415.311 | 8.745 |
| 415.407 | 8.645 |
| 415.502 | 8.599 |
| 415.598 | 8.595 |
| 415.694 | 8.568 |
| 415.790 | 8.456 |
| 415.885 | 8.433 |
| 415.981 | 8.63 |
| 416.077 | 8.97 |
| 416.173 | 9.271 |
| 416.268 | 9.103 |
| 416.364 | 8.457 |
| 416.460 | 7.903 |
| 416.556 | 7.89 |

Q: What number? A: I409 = -0.37 nm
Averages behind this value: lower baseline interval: 8.9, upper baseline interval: 9.37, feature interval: 9.9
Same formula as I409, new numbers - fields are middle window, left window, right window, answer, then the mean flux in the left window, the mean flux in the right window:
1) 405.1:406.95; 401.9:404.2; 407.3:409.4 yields 0.110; 9.06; 9.88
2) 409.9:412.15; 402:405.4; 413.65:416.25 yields -0.342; 8.93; 8.74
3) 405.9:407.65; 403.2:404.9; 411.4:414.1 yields -0.010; 8.93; 9.55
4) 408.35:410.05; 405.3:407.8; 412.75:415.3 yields -0.190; 9.15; 8.98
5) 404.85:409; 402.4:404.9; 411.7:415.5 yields -0.152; 8.95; 9.15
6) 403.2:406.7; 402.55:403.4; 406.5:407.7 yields 0.069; 8.86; 9.31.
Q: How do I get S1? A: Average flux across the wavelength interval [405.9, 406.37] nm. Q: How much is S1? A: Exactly 8.8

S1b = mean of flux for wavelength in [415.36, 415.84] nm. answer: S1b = 8.58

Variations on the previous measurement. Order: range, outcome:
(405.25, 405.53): 9.06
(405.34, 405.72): 8.88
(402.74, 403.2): 8.85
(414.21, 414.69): 8.66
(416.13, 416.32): 9.2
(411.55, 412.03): 9.66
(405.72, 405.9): 9.3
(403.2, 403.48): 8.81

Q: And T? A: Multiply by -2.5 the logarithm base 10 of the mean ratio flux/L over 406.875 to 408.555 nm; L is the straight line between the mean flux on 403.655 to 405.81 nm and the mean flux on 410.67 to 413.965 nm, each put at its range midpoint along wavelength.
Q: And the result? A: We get -0.06 mag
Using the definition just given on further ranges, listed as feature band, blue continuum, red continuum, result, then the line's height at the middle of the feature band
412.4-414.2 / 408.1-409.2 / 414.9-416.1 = -0.03 mag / 9.13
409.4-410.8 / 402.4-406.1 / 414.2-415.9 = -0.16 mag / 8.75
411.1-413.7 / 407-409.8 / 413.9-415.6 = -0.07 mag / 9.1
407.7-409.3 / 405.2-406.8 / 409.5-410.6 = -0.03 mag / 9.68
